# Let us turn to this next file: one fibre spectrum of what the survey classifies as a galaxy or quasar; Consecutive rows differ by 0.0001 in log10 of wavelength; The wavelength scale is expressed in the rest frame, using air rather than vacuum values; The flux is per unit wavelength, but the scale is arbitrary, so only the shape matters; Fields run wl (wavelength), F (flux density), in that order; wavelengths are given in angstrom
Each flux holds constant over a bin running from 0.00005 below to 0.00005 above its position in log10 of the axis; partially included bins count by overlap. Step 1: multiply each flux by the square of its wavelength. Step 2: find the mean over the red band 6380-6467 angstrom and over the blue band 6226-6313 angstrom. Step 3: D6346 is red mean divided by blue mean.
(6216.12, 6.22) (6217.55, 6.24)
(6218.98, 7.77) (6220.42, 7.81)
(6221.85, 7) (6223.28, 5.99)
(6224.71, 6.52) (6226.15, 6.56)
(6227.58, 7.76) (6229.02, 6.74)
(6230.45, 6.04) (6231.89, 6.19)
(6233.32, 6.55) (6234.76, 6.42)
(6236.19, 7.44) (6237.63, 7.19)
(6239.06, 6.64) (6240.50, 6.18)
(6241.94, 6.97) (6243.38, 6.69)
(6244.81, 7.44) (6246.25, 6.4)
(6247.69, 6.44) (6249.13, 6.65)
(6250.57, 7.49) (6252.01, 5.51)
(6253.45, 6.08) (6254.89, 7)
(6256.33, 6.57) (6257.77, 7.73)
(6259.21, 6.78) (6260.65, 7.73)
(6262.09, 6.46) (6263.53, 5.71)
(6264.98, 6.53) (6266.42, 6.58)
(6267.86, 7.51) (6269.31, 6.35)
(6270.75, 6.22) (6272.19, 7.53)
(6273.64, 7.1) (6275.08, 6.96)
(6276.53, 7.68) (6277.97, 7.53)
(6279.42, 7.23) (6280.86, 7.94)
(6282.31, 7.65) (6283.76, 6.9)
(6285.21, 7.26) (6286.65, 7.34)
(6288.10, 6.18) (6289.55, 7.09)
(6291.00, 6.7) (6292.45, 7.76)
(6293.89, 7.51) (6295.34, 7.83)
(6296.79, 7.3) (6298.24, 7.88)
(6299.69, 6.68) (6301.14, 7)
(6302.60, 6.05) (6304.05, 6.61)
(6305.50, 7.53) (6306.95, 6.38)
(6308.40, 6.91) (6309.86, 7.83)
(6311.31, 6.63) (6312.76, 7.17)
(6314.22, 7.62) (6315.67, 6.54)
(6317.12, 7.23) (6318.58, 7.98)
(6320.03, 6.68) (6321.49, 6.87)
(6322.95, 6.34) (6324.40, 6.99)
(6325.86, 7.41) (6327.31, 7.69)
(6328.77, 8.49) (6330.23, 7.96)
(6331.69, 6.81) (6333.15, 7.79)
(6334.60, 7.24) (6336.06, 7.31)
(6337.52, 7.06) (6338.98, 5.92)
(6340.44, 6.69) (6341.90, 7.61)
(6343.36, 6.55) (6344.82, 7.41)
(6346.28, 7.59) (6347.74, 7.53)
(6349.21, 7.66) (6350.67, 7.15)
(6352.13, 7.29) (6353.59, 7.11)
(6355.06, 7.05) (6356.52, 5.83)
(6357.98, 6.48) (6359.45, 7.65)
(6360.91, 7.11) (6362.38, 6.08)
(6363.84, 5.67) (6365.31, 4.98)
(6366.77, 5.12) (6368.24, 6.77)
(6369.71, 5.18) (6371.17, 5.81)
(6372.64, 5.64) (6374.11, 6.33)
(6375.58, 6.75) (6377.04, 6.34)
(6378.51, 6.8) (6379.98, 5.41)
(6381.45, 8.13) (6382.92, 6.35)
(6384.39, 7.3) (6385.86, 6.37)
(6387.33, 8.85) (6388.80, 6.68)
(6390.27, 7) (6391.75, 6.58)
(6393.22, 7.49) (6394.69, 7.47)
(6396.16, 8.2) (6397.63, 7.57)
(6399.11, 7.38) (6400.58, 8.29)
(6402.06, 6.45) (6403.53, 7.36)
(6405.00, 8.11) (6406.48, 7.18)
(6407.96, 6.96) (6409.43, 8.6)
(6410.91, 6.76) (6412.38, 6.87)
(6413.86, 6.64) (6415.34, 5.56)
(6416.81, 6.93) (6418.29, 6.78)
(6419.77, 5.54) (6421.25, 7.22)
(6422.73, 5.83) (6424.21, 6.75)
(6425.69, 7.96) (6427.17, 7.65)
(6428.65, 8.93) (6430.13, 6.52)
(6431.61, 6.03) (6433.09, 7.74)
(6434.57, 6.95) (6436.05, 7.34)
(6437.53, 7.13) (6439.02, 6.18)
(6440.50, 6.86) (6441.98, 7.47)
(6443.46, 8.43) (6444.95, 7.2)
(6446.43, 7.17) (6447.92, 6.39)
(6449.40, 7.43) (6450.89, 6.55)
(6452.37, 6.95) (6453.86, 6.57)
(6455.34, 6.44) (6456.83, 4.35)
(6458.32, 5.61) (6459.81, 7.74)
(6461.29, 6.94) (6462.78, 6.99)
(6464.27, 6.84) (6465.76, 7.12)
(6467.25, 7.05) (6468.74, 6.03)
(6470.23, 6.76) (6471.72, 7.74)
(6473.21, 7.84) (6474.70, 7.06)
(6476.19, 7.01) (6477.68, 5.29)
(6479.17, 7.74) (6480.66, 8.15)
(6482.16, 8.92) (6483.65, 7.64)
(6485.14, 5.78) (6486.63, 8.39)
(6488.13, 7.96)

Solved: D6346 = 1.1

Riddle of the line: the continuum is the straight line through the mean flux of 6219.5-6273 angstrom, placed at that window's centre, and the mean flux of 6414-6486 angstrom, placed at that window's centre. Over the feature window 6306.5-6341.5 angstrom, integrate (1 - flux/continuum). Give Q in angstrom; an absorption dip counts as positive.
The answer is -1.7 angstrom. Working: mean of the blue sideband 6.74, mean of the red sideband 6.94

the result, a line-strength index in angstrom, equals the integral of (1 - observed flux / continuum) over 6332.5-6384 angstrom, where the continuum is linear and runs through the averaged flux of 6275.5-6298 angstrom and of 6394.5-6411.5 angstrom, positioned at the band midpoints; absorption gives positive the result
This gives 5.43 angstrom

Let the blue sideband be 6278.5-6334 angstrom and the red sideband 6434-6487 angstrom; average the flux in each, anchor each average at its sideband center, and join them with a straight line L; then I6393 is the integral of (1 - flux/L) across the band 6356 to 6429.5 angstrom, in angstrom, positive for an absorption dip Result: 2.6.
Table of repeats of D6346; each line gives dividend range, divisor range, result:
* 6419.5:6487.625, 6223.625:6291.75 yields 1.09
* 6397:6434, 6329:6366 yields 1.04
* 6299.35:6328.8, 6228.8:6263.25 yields 1.07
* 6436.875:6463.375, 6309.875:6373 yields 1.02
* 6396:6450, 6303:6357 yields 1.03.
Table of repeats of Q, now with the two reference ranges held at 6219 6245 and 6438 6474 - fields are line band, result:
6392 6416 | -1.6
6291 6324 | -1.3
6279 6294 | -0.9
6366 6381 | 1.7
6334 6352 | -0.8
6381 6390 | -0.5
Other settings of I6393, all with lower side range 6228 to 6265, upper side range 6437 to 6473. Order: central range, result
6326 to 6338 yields -1.4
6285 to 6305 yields -1.1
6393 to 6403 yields -1.1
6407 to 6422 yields 0.0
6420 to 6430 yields -0.6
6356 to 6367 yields 1.0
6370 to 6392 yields 0.4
